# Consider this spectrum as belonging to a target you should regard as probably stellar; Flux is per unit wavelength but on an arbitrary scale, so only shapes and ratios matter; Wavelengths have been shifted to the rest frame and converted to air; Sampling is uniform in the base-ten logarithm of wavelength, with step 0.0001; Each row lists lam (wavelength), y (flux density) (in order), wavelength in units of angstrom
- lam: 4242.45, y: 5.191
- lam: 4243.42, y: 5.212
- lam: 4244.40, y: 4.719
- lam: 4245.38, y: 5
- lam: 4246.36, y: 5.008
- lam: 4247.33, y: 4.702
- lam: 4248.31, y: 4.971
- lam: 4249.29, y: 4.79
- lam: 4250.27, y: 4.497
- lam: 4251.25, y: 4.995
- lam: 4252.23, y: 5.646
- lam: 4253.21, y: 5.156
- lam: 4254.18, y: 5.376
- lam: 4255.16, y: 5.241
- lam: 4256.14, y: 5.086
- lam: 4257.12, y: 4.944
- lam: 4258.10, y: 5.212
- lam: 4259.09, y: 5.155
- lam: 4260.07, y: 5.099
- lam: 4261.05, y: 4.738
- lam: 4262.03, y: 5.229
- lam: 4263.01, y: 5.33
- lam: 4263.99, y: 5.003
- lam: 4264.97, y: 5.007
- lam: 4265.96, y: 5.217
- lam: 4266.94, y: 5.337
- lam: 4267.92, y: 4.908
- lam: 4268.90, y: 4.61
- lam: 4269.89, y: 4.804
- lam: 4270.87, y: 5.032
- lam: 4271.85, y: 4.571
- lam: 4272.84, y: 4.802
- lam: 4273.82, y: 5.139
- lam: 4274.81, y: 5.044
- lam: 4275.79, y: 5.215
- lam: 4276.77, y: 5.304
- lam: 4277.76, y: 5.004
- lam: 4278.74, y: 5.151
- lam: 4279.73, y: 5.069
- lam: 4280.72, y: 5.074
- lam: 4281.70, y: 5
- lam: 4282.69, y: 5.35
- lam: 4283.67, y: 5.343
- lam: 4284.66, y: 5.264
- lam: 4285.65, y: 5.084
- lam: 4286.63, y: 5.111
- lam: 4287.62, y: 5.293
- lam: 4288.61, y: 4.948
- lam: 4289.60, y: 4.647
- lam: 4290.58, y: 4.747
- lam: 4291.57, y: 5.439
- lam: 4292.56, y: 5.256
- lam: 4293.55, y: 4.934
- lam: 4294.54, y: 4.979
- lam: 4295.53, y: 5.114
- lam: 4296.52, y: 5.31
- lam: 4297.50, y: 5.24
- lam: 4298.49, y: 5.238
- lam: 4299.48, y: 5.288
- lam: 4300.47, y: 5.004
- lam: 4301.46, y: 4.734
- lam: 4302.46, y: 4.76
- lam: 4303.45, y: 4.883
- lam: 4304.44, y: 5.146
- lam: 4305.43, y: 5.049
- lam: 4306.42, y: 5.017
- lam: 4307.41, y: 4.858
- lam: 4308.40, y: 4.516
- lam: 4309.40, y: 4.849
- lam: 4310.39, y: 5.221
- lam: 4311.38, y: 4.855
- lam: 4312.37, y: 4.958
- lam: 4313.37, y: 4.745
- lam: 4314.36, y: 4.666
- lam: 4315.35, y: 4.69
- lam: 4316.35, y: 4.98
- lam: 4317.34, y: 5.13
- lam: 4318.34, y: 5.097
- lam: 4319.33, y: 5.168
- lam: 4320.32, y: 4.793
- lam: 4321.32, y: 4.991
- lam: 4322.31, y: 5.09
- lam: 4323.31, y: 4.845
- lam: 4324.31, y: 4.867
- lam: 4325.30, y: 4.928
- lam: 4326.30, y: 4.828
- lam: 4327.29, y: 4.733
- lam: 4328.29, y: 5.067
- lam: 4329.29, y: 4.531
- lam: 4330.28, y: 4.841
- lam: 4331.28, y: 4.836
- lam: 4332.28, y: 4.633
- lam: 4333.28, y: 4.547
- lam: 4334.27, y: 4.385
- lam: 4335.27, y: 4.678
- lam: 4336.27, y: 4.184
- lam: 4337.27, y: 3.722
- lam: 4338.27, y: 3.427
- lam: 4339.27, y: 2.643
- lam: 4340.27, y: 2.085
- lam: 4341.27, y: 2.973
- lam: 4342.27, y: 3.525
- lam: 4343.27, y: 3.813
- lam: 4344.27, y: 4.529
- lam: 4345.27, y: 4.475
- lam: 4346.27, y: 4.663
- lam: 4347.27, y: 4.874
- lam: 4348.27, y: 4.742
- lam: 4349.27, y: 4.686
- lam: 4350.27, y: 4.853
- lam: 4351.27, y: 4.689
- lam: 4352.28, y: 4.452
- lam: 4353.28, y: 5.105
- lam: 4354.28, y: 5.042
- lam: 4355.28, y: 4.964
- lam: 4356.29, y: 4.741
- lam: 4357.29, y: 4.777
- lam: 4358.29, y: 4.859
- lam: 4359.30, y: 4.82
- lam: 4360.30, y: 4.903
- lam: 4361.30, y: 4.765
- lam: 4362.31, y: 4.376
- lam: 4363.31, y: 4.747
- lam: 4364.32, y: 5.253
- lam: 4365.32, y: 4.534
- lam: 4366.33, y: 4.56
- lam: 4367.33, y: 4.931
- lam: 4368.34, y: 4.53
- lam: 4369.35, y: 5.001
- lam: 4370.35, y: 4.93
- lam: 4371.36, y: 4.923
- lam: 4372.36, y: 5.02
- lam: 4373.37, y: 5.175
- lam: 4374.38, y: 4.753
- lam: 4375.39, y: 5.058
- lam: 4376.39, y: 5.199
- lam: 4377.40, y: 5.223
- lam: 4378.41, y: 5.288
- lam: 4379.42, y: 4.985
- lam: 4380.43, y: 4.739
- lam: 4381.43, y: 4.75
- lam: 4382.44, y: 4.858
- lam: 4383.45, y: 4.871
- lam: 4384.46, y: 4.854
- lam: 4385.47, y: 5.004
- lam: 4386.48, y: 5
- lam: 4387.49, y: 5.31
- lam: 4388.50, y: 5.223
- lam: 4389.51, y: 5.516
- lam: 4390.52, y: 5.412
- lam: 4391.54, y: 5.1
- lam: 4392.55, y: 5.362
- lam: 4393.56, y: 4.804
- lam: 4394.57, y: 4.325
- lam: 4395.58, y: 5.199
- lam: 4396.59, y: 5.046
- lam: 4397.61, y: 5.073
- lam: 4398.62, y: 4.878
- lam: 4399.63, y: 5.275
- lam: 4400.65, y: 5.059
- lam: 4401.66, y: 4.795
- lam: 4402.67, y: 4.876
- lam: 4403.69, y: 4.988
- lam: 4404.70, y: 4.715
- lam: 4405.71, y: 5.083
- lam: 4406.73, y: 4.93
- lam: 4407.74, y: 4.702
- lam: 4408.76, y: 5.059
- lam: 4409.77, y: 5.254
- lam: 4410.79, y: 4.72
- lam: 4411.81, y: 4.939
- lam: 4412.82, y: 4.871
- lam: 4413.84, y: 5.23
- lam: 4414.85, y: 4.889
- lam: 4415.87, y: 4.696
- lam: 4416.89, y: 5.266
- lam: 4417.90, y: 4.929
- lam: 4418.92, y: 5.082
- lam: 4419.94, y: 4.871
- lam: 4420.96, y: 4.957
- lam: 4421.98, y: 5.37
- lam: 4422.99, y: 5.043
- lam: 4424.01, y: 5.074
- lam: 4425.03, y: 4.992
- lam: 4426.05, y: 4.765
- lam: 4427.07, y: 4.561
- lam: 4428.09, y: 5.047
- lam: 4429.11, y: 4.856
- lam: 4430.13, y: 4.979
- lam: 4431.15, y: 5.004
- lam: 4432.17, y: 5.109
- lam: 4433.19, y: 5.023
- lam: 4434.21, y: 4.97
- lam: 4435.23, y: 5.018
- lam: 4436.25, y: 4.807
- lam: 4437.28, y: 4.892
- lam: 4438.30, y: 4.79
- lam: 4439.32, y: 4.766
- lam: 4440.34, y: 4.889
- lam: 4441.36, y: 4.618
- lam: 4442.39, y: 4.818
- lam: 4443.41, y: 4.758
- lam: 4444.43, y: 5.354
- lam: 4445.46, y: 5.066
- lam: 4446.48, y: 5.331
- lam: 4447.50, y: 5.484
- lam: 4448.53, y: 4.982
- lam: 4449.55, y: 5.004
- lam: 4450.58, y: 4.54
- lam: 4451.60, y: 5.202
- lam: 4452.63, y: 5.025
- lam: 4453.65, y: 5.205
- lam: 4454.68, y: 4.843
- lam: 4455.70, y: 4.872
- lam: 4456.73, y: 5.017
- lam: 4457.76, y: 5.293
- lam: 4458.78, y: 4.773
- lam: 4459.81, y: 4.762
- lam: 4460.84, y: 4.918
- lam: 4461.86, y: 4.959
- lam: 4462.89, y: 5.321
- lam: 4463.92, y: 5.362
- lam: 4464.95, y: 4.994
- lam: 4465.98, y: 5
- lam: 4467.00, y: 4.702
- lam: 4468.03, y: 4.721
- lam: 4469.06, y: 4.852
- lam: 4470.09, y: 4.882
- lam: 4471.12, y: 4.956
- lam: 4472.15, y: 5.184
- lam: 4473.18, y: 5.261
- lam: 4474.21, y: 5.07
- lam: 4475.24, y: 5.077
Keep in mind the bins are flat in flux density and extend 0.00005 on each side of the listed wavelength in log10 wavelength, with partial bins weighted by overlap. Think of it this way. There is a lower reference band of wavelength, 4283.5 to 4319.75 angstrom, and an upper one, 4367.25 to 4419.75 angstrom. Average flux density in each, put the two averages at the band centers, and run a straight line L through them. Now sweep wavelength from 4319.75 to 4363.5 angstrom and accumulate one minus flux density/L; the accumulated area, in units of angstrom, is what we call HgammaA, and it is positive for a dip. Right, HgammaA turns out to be 4.4 angstrom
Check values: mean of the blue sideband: 5.01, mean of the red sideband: 4.99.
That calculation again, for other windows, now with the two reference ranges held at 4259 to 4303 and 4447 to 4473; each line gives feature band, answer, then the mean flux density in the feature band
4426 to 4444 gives 0.5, 4.88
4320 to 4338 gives 1.3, 4.68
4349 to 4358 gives 0.4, 4.82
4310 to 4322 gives 0.3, 4.94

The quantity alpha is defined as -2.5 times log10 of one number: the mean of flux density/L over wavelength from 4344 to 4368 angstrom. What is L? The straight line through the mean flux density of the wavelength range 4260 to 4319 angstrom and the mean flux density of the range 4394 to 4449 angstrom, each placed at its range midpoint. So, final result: 0.05 mag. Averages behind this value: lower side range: 5.02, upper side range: 4.96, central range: 4.77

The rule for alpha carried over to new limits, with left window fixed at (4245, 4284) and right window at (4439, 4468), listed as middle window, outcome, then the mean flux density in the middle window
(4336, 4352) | 0.25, 4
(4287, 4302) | -0.01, 5.07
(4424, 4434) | 0.01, 4.93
